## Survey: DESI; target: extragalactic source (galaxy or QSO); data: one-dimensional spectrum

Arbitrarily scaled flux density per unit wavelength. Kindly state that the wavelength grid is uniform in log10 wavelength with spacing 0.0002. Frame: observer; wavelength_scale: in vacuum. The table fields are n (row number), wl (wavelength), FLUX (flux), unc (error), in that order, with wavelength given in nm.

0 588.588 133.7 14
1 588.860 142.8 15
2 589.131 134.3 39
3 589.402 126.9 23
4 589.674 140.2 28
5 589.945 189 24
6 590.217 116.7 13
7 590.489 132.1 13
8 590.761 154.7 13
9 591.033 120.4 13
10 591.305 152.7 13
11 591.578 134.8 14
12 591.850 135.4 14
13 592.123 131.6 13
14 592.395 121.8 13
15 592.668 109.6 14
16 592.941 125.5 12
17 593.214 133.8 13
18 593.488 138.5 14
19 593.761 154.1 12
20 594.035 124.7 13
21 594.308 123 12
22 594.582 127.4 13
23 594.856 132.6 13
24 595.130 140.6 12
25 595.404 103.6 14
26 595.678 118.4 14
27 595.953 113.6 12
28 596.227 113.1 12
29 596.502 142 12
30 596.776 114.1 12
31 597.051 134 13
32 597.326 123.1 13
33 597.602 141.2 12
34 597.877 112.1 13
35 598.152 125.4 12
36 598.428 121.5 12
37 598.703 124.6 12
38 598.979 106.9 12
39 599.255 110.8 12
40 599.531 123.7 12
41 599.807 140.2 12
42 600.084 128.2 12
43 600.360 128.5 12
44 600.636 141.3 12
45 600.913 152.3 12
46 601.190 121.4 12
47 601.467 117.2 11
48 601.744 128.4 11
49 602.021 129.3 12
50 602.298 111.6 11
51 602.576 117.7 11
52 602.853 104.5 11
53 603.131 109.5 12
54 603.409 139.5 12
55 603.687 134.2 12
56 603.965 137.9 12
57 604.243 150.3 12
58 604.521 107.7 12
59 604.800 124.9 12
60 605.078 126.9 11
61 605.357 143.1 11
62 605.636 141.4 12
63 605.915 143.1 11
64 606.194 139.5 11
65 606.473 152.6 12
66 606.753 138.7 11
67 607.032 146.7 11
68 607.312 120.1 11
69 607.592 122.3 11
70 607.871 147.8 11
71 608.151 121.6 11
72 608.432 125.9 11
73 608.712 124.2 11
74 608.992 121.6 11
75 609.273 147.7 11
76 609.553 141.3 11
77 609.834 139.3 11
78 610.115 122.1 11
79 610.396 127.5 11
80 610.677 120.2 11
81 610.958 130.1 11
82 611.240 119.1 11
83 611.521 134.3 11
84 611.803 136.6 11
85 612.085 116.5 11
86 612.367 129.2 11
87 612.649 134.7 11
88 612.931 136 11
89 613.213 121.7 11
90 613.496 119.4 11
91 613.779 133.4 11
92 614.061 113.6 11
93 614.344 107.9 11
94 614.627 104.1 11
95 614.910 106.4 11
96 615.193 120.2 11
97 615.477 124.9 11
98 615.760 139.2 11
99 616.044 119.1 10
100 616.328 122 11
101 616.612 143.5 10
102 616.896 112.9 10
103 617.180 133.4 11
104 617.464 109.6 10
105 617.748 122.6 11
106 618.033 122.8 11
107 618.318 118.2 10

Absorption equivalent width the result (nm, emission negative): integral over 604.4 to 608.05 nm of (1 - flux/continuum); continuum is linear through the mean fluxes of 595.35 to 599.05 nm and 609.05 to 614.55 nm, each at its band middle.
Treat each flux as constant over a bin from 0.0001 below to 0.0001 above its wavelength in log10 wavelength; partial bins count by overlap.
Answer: -0.28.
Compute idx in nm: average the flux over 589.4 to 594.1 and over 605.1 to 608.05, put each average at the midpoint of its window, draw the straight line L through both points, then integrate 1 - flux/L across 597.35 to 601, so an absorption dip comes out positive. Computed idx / 0.278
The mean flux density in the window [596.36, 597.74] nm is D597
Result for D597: 131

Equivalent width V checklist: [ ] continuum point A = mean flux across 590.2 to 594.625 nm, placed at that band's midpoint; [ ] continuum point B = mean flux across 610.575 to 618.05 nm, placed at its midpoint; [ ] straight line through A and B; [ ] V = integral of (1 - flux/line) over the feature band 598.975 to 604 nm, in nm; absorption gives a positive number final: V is 0.11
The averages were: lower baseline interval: 132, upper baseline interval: 123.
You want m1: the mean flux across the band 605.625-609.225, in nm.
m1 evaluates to 134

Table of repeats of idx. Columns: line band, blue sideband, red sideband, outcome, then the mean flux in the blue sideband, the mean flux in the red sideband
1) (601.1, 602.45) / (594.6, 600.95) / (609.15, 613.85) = 0.054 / 125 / 130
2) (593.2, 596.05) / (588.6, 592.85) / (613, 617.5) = 0.118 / 136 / 121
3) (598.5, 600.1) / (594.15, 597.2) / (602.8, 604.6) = 0.048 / 124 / 128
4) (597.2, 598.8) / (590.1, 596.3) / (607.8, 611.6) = 0.055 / 129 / 130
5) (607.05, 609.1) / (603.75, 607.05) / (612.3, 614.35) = 0.090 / 137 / 125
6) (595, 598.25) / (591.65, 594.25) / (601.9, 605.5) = 0.140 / 130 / 126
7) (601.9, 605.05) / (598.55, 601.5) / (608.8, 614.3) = 0.077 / 127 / 128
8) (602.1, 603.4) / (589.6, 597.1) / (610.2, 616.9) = 0.136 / 131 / 124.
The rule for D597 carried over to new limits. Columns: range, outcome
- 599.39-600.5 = 130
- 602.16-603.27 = 111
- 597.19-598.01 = 125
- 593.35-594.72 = 133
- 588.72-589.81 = 136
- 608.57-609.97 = 135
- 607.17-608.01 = 130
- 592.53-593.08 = 118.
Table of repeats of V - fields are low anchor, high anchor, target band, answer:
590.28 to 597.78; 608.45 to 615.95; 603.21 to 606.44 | -0.21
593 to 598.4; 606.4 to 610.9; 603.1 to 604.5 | -0.04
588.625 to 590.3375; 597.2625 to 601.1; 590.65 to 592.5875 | 0.05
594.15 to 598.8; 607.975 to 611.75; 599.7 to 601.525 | -0.11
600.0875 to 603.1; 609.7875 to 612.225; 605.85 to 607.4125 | -0.18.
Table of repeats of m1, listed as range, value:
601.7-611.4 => 130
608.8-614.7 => 127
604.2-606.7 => 136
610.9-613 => 129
